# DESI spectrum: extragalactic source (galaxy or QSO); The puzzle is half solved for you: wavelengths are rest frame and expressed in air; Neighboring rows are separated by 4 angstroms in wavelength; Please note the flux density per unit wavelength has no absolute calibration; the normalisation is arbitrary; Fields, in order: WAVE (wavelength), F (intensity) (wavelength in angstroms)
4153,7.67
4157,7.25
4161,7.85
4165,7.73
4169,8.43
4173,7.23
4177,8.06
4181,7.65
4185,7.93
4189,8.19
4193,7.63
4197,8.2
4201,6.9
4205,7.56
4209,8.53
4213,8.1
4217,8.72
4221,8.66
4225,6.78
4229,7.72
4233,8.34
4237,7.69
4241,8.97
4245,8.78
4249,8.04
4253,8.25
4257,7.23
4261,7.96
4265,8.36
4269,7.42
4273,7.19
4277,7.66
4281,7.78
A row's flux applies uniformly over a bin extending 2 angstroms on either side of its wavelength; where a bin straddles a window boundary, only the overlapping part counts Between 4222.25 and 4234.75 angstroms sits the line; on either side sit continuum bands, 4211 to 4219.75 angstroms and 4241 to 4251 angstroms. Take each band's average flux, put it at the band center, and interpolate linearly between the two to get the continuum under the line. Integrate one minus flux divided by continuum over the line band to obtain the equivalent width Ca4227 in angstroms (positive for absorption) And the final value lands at 1.2 angstroms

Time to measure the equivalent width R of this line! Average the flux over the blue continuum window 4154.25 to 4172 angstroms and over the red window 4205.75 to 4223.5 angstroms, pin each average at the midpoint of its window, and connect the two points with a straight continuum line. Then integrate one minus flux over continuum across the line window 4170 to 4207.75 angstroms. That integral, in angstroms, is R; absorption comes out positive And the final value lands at 1.58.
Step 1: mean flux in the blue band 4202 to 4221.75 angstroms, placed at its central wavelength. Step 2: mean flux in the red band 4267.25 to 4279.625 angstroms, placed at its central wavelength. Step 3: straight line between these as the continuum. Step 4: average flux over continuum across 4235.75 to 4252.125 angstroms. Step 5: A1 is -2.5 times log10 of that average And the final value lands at -0.08 mag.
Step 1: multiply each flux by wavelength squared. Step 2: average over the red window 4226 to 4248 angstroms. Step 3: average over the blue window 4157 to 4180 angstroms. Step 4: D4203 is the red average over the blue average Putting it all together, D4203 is 1.09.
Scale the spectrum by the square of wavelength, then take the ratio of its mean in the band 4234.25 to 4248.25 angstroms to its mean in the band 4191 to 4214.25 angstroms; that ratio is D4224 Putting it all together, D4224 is 1.10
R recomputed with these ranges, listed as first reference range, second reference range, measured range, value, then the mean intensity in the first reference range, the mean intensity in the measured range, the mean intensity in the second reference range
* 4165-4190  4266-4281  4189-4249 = -2.4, 7.89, 8.05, 7.53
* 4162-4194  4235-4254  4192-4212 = 0.6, 7.86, 7.79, 8.35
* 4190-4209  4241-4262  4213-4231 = -0.2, 7.71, 7.98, 8.14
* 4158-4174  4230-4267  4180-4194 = 0.0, 7.81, 7.88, 8.17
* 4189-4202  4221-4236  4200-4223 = -1.2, 7.72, 8.13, 7.76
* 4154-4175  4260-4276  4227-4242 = -0.8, 7.7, 8.13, 7.71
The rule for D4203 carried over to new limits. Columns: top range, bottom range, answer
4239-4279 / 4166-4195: 1.05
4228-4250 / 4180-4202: 1.09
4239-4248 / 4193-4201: 1.16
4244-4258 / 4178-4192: 1.05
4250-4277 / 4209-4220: 0.94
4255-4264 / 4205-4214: 0.96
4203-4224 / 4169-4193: 1.07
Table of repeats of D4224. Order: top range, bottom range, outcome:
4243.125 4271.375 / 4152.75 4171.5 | 1.07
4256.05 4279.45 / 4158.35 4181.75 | 1.03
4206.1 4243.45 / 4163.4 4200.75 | 1.06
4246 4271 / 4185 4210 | 1.04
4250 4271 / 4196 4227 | 1.01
